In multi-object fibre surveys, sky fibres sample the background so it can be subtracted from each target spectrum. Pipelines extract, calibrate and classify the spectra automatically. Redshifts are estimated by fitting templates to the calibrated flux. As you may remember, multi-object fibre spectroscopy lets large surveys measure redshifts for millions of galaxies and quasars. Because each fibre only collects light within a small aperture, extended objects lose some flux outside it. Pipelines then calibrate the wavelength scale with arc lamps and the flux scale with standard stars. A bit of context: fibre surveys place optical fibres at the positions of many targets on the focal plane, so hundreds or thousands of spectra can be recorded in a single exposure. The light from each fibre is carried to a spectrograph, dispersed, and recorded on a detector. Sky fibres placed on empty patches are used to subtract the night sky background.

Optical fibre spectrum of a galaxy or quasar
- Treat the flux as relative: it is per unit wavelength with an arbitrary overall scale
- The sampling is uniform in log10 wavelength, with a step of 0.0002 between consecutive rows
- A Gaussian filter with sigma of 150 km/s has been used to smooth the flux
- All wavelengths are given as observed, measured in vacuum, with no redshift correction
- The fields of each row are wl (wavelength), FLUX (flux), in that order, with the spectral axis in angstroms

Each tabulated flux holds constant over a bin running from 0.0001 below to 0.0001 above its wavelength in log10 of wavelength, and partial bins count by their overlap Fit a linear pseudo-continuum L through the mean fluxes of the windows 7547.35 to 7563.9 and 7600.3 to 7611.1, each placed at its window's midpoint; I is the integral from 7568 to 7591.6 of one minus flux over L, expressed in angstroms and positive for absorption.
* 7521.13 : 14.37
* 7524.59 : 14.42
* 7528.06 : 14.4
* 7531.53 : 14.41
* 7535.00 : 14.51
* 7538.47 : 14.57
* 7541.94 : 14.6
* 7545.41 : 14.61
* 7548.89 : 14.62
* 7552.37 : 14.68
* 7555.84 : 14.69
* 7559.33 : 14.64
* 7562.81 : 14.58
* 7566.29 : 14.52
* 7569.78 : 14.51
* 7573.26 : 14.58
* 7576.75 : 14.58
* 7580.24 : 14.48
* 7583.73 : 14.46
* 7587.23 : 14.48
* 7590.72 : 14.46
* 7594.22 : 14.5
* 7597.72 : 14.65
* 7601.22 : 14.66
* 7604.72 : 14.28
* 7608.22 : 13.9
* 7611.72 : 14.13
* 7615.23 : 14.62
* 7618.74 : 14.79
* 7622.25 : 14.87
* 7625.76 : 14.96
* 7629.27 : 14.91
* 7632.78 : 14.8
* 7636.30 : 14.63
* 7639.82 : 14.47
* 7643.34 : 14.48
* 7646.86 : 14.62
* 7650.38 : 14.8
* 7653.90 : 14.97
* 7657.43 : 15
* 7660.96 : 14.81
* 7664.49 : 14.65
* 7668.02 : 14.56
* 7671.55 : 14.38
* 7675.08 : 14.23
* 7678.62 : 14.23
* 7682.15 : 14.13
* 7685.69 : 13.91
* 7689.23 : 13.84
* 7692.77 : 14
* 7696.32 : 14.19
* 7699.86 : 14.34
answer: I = -0.1 angstroms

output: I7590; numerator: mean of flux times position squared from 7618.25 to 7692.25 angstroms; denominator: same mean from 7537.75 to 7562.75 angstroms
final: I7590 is 1.02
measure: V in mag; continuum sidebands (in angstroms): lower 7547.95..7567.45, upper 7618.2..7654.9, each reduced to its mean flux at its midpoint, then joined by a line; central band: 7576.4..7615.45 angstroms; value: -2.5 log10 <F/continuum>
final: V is 0.02 mag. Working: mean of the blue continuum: 14.6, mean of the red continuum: 14.8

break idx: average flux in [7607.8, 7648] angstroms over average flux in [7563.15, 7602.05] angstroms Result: 1.0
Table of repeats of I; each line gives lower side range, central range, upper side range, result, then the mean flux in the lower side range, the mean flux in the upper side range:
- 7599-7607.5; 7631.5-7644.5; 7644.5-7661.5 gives 0.1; 14.4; 14.8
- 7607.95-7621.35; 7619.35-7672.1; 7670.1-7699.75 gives -1.6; 14.4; 14.1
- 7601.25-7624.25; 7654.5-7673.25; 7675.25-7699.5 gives -0.7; 14.5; 14.1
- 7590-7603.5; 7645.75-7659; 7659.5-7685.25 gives -0.4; 14.6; 14.4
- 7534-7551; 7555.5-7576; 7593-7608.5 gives -0.1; 14.6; 14.4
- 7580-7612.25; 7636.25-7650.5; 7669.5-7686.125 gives -0.3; 14.4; 14.2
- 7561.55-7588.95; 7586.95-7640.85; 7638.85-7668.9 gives 0.2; 14.5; 14.7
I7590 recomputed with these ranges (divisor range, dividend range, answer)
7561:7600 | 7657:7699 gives 1.01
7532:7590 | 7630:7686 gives 1.03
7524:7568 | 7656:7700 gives 1.02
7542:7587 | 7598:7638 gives 1.02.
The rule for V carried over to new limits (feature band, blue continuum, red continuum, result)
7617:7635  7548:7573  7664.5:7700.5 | -0.035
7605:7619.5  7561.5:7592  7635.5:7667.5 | 0.021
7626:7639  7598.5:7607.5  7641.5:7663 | -0.010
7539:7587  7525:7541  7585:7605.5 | -0.007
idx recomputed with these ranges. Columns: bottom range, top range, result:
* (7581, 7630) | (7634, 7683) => 1.00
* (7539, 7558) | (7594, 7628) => 0.99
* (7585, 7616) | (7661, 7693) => 0.99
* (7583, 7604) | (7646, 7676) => 1.01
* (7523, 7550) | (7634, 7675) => 1.01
